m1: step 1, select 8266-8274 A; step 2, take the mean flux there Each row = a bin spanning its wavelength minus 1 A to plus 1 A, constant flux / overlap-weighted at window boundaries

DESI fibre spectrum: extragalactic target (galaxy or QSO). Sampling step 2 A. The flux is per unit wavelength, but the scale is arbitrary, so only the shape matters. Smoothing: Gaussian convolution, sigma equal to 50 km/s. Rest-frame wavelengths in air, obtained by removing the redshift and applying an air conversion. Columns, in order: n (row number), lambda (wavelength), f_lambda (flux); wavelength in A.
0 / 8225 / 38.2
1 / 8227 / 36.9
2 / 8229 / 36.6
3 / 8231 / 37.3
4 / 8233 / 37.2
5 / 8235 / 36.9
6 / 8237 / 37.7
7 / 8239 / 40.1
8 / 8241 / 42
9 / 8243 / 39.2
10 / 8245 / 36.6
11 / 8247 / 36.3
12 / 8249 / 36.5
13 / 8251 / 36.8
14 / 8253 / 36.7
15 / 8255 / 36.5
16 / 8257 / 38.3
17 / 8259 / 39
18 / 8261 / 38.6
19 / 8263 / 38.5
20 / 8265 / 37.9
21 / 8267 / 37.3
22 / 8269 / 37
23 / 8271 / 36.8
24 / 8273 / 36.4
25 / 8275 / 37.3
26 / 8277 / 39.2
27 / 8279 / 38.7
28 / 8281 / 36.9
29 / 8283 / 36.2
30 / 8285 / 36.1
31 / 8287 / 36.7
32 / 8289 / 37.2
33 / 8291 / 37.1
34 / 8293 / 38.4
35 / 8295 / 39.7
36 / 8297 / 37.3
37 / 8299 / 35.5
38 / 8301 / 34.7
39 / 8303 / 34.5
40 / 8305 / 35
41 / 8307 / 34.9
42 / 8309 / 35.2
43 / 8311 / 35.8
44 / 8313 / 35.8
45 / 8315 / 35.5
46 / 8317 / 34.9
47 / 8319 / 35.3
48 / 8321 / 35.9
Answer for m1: 36.9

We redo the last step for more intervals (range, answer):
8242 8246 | 37.9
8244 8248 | 36.5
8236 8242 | 39.9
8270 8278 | 37.4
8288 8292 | 37.2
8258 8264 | 38.7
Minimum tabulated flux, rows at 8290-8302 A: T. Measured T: 34.7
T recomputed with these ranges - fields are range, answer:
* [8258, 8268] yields 37.3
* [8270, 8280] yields 36.4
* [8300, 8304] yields 34.5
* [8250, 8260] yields 36.5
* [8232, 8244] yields 36.9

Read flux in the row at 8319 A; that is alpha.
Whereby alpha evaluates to 35.3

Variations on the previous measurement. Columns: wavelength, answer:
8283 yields 36.2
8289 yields 37.2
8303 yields 34.5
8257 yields 38.3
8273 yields 36.4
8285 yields 36.1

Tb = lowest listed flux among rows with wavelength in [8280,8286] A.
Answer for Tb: 36.1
